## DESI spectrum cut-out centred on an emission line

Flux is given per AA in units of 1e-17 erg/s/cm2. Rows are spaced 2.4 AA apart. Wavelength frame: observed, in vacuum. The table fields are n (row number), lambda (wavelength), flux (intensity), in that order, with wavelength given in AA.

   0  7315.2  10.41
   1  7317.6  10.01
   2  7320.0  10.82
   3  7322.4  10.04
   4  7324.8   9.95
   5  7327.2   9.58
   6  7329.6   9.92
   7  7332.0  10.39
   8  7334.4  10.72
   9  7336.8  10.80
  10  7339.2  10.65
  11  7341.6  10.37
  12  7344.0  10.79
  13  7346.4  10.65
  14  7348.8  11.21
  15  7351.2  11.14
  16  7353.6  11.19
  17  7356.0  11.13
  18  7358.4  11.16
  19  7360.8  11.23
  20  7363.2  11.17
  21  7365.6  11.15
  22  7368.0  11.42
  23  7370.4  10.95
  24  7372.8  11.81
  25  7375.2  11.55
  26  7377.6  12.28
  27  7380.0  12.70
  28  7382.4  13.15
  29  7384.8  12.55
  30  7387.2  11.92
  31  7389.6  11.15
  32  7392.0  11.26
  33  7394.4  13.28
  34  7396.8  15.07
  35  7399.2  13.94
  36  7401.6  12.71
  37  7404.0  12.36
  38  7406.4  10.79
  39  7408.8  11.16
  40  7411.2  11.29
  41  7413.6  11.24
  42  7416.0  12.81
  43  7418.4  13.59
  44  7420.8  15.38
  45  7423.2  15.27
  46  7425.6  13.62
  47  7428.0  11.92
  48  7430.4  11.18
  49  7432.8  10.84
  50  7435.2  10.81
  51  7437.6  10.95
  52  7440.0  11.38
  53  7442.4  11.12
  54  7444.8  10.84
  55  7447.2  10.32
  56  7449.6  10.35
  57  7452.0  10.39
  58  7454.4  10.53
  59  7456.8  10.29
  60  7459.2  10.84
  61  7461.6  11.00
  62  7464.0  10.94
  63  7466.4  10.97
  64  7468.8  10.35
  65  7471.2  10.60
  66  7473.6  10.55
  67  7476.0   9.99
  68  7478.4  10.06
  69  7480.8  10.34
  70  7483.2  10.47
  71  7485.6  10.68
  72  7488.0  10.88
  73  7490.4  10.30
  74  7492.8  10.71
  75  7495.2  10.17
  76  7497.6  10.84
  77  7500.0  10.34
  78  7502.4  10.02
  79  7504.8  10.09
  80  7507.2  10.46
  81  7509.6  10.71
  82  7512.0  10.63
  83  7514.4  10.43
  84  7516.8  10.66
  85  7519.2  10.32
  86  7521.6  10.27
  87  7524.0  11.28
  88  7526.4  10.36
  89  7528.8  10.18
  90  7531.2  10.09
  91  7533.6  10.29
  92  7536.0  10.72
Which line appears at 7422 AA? [N II]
